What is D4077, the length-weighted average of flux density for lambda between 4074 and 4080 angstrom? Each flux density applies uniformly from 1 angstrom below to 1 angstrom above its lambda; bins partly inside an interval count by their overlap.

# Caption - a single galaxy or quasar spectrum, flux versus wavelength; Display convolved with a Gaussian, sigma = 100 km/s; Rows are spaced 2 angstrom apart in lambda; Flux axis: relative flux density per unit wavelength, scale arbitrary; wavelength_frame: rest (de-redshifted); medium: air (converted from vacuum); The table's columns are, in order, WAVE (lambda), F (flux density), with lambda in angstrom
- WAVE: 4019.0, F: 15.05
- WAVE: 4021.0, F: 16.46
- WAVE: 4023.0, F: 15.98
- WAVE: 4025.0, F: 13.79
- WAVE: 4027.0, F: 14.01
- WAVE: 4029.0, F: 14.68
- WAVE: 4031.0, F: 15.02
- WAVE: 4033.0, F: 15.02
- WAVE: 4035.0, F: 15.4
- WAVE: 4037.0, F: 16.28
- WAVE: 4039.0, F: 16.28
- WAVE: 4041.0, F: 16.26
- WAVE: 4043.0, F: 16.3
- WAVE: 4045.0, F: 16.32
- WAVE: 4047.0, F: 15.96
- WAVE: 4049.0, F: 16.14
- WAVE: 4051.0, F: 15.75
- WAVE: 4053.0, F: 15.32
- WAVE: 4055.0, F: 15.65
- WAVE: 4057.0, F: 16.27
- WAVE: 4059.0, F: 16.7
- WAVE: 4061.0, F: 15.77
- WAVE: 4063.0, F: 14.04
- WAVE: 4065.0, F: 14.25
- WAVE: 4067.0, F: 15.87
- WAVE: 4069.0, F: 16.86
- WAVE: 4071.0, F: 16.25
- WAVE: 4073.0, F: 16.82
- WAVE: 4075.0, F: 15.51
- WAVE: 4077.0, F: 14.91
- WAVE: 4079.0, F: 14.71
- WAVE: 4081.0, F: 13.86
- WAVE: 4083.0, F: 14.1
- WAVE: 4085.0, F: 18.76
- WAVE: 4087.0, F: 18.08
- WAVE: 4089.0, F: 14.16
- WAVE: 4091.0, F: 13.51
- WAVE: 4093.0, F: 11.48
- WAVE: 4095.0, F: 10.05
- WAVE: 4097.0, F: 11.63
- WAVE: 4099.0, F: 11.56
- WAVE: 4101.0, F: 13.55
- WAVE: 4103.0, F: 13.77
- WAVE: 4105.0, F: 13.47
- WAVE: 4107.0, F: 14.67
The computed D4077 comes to 15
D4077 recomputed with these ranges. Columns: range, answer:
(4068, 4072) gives 16.6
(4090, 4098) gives 11.7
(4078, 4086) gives 15.4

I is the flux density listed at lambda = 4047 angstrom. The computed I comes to 15.96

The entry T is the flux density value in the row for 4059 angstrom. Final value 16.7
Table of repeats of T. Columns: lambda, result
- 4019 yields 15.05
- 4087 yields 18.08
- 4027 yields 14.01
